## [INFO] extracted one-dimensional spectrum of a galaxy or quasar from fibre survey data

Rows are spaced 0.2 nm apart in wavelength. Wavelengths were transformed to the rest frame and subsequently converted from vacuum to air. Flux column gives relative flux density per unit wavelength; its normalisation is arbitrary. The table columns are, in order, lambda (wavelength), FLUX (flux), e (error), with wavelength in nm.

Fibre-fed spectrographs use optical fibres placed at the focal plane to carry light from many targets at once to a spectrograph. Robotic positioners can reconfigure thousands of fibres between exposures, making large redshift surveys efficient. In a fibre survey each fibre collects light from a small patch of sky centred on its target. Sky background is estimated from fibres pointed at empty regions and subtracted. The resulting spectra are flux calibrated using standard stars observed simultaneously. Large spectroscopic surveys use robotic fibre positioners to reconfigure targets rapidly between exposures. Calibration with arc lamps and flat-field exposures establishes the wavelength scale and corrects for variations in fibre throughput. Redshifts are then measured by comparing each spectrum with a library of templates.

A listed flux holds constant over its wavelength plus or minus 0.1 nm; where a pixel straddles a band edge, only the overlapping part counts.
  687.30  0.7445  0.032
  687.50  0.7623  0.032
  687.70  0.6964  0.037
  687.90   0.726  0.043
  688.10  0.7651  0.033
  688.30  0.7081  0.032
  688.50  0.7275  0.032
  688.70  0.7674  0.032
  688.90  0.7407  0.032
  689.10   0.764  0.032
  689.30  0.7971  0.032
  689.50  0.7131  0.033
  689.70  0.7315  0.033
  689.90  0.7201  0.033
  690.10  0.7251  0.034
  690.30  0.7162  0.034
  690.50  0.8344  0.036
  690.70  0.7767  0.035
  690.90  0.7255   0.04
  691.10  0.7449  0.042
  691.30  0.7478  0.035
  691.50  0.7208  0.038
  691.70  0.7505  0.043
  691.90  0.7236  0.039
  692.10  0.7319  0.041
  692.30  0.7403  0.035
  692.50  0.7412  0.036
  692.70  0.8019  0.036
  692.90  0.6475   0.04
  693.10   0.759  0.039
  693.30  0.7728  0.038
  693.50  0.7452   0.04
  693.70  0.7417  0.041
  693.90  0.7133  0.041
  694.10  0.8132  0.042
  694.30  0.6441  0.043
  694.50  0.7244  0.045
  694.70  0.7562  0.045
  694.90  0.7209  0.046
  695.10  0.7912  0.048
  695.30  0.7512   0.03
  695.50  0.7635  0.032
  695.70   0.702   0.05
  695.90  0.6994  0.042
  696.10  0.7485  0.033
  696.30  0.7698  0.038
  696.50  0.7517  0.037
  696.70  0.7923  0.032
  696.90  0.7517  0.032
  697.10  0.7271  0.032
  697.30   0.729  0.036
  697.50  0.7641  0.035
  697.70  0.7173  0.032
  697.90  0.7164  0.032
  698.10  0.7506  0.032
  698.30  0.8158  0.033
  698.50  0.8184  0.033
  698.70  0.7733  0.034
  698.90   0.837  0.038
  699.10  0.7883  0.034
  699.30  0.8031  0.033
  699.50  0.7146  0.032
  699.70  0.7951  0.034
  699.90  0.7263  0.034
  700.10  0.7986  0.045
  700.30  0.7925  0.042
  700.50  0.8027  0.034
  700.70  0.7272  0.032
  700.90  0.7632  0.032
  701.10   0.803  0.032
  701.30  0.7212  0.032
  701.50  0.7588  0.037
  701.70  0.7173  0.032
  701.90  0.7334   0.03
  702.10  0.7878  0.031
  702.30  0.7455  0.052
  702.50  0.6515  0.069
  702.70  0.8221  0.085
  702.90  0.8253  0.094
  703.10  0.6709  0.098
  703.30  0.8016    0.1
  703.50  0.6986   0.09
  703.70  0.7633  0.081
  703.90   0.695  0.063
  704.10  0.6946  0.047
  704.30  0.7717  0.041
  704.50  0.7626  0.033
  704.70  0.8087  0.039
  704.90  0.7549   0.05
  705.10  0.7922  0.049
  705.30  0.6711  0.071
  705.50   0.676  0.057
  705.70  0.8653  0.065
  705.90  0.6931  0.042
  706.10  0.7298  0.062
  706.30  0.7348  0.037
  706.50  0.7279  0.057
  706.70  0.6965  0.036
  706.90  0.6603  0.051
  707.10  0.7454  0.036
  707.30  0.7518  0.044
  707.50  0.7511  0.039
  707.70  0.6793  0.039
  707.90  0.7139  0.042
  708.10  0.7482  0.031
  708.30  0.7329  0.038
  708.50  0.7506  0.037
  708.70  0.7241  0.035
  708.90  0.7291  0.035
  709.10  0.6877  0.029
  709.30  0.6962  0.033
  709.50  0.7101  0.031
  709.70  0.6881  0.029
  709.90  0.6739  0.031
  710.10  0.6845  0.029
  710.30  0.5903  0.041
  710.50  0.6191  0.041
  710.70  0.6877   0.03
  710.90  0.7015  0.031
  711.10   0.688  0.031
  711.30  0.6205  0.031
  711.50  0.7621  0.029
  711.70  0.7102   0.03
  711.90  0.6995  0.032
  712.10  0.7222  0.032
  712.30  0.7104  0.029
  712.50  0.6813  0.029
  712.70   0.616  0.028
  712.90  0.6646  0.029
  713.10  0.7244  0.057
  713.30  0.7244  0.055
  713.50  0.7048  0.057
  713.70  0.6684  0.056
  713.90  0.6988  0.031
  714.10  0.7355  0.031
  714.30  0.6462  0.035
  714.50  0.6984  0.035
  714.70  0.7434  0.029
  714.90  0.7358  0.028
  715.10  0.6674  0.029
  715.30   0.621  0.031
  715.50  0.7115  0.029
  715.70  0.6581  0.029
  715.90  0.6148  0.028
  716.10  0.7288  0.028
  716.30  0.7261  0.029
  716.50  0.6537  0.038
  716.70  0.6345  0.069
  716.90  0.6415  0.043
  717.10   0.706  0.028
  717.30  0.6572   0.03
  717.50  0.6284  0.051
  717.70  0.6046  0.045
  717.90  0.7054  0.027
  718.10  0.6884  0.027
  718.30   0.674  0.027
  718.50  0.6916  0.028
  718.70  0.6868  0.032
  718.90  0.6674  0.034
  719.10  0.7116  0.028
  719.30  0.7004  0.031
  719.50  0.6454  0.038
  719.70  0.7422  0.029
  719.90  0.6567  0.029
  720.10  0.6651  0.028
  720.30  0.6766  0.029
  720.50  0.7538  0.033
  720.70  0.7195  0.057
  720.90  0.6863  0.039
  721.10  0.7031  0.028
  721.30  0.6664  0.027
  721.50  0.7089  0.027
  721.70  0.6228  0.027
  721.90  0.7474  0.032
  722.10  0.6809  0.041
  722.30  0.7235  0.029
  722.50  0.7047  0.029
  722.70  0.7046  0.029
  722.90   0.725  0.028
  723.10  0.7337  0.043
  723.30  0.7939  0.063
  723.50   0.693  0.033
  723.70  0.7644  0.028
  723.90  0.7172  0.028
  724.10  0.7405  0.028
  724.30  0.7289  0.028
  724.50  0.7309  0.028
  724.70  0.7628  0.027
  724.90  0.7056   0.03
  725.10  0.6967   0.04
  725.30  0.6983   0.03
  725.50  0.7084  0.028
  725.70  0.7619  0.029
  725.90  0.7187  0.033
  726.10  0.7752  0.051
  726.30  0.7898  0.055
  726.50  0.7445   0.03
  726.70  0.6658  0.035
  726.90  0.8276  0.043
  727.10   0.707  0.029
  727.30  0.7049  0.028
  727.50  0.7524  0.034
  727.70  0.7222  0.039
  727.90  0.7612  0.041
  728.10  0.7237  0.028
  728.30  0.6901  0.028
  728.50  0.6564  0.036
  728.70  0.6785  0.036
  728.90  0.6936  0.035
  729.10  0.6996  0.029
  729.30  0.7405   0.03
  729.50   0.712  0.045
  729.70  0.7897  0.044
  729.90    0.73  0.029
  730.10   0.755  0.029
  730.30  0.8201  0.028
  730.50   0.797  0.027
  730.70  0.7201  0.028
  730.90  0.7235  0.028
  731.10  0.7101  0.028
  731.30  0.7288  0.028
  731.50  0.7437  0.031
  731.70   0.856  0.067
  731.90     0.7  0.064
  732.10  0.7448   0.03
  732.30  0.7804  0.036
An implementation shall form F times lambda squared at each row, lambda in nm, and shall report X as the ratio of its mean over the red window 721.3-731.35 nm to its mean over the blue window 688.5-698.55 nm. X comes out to 1.07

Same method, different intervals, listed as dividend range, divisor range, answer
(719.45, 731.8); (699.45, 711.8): 1.05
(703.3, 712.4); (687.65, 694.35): 1.01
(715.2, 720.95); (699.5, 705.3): 0.94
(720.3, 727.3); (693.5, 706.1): 1.03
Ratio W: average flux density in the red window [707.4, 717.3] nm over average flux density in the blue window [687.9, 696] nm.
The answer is 0.9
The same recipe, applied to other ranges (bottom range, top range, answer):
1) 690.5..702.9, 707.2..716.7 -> 0.92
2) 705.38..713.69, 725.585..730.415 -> 1.04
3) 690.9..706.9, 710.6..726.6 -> 0.93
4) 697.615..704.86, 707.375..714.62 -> 0.92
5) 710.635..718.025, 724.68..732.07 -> 1.07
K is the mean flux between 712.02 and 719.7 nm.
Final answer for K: 0.682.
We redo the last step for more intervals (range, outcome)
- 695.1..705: 0.757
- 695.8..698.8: 0.755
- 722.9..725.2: 0.733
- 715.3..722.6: 0.682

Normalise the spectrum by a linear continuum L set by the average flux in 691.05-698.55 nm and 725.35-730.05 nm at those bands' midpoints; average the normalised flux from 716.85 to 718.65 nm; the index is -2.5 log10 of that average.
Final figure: 0.10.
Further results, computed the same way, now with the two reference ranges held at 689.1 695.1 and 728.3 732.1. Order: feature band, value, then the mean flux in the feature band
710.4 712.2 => 0.07 mag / 0.69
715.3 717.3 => 0.10 mag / 0.671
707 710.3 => 0.04 mag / 0.713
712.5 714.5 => 0.08 mag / 0.687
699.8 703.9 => -0.02 mag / 0.754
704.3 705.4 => -0.03 mag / 0.759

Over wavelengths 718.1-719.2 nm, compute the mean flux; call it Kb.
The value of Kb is 0.686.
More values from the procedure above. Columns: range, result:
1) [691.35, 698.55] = 0.744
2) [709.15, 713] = 0.68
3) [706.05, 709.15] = 0.723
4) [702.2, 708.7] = 0.737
